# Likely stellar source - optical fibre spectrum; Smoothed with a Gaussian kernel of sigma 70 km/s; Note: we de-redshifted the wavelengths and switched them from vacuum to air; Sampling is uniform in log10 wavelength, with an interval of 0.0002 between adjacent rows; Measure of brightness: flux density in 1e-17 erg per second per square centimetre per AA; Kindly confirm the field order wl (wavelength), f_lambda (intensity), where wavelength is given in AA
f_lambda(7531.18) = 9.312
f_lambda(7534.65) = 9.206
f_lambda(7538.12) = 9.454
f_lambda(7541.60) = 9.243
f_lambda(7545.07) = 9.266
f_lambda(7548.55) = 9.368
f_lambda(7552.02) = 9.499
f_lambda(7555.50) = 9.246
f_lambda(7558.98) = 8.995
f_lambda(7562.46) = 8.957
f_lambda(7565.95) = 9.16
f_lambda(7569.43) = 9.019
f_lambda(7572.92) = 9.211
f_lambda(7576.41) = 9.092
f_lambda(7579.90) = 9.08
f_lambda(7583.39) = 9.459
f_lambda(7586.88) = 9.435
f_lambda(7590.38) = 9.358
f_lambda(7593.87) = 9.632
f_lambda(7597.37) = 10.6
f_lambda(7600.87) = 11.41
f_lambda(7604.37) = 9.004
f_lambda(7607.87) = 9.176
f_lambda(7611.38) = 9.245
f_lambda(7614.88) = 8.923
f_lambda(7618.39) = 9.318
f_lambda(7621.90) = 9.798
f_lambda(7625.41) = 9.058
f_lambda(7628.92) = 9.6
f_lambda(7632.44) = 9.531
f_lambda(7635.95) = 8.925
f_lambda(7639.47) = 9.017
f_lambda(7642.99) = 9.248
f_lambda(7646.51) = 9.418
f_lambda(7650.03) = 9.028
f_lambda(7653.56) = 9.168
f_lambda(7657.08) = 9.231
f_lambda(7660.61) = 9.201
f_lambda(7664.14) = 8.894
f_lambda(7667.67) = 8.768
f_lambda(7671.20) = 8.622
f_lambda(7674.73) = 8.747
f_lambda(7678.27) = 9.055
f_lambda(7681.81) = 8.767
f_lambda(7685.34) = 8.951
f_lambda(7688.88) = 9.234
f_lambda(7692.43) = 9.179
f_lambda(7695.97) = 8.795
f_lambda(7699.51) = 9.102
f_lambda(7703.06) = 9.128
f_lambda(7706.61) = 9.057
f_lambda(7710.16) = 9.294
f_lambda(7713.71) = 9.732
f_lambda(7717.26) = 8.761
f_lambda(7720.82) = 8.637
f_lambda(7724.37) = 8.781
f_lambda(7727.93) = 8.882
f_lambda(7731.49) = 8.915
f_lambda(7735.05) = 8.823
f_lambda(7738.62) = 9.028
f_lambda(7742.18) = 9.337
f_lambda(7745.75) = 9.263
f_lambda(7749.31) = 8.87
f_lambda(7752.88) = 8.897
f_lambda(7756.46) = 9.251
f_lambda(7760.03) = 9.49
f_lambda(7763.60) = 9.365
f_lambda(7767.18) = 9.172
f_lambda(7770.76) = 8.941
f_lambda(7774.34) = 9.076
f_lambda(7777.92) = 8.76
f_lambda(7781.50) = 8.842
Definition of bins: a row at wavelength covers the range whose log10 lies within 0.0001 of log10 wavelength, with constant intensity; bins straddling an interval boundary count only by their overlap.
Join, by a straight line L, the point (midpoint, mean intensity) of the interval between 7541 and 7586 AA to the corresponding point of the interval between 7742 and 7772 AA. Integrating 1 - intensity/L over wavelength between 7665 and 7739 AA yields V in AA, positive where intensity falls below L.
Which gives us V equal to 1.8 AA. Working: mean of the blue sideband 9.2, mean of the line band 8.96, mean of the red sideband 9.17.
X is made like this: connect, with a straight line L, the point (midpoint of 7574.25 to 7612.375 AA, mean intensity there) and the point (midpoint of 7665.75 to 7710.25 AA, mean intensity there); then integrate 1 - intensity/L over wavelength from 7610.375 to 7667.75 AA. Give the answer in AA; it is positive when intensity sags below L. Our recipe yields 0.5 AA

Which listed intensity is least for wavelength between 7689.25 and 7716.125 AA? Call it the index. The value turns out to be 8.795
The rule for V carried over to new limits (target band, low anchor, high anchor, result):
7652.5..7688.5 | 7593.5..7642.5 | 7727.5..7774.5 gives 1.53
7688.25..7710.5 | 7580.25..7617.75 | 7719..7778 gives 0.30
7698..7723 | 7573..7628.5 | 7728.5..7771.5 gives 0.32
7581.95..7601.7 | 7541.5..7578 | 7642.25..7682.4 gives -1.72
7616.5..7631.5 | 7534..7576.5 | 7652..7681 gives -0.65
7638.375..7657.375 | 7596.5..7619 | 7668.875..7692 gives 0.11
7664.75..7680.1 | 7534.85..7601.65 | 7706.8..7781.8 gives 0.66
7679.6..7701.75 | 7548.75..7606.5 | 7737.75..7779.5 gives 0.57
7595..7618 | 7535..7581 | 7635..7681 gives -1.48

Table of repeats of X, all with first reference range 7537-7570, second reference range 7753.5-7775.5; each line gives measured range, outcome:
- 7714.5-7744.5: 0.9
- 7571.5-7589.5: -0.1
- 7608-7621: 0.0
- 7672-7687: 0.6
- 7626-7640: -0.1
